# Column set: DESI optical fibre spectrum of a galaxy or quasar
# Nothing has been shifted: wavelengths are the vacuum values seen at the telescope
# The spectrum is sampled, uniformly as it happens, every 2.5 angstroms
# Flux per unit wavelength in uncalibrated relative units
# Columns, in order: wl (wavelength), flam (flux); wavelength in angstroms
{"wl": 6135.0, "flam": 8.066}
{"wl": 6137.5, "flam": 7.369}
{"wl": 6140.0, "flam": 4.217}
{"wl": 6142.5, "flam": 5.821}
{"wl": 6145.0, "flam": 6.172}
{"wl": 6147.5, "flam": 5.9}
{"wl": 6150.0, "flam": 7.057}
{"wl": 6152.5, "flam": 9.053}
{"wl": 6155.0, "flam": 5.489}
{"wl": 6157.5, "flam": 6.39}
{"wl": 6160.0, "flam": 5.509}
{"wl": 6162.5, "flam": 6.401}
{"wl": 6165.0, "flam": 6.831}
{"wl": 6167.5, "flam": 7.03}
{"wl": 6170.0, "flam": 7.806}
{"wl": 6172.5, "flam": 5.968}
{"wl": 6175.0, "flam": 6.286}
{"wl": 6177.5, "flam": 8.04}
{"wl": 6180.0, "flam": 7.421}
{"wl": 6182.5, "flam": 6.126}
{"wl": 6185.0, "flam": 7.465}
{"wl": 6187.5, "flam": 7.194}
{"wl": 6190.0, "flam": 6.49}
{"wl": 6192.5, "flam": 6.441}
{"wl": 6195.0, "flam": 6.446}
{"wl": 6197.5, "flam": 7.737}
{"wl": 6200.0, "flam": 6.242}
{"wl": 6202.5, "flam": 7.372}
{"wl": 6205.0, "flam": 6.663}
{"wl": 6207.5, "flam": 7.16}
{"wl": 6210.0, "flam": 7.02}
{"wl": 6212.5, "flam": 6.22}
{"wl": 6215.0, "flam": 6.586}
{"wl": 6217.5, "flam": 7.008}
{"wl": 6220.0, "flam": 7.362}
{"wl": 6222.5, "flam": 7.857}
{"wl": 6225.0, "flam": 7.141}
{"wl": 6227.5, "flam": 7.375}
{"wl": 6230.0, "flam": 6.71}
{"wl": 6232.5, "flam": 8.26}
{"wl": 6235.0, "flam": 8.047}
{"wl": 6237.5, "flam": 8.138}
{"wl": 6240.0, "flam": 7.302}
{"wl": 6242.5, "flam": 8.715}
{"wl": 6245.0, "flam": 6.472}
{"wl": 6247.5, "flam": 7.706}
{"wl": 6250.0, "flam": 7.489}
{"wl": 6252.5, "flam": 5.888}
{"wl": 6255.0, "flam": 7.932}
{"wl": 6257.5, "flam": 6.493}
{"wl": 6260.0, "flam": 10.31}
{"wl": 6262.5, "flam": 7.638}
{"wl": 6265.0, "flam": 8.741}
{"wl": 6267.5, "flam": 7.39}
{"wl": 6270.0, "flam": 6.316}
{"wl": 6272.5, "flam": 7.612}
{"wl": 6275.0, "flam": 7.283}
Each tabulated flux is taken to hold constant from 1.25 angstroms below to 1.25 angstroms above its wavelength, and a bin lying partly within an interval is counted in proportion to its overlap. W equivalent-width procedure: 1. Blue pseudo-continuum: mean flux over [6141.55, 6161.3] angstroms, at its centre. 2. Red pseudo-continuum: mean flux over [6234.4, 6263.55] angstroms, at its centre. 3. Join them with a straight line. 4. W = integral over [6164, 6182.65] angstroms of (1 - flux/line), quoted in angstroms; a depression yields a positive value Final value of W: -0.8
